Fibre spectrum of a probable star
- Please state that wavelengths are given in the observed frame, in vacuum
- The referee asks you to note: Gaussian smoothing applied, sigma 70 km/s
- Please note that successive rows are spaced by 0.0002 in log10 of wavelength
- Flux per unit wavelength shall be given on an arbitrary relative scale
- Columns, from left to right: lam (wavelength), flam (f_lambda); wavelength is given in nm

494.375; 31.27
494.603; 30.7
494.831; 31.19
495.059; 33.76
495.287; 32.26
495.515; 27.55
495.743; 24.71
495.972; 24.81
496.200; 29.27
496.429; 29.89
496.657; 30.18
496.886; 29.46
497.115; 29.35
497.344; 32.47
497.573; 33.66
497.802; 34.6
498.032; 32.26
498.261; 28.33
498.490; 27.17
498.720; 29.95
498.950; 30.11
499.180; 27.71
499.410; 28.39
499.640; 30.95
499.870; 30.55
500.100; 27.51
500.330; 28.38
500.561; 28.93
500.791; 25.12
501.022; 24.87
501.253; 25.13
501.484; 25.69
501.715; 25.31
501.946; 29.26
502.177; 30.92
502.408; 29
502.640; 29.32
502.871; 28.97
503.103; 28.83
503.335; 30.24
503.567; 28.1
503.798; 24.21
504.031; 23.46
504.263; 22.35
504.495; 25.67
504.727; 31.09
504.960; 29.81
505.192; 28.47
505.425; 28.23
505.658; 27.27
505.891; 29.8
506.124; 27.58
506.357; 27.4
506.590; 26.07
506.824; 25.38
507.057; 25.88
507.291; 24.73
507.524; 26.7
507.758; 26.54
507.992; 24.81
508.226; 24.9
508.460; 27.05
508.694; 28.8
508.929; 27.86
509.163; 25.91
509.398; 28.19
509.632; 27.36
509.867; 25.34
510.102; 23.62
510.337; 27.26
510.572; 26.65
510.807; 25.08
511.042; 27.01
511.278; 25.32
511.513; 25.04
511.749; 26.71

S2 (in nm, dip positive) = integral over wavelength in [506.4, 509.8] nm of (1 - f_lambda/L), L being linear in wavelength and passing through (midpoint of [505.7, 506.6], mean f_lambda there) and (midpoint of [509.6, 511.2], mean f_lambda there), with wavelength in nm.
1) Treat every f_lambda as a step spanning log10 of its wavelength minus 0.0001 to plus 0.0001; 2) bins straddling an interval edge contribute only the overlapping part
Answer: 0.07 nm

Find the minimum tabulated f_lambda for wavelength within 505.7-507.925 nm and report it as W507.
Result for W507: 24.73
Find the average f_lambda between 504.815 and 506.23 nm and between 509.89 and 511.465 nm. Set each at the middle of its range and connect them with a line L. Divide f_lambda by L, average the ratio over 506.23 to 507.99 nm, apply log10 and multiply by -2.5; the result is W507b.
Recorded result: 0.07 mag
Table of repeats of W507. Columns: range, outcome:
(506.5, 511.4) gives 23.62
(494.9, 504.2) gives 23.46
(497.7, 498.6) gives 27.17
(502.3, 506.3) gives 22.35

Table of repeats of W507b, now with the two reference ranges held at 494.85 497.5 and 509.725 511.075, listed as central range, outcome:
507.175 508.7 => 0.02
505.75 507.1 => -0.01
